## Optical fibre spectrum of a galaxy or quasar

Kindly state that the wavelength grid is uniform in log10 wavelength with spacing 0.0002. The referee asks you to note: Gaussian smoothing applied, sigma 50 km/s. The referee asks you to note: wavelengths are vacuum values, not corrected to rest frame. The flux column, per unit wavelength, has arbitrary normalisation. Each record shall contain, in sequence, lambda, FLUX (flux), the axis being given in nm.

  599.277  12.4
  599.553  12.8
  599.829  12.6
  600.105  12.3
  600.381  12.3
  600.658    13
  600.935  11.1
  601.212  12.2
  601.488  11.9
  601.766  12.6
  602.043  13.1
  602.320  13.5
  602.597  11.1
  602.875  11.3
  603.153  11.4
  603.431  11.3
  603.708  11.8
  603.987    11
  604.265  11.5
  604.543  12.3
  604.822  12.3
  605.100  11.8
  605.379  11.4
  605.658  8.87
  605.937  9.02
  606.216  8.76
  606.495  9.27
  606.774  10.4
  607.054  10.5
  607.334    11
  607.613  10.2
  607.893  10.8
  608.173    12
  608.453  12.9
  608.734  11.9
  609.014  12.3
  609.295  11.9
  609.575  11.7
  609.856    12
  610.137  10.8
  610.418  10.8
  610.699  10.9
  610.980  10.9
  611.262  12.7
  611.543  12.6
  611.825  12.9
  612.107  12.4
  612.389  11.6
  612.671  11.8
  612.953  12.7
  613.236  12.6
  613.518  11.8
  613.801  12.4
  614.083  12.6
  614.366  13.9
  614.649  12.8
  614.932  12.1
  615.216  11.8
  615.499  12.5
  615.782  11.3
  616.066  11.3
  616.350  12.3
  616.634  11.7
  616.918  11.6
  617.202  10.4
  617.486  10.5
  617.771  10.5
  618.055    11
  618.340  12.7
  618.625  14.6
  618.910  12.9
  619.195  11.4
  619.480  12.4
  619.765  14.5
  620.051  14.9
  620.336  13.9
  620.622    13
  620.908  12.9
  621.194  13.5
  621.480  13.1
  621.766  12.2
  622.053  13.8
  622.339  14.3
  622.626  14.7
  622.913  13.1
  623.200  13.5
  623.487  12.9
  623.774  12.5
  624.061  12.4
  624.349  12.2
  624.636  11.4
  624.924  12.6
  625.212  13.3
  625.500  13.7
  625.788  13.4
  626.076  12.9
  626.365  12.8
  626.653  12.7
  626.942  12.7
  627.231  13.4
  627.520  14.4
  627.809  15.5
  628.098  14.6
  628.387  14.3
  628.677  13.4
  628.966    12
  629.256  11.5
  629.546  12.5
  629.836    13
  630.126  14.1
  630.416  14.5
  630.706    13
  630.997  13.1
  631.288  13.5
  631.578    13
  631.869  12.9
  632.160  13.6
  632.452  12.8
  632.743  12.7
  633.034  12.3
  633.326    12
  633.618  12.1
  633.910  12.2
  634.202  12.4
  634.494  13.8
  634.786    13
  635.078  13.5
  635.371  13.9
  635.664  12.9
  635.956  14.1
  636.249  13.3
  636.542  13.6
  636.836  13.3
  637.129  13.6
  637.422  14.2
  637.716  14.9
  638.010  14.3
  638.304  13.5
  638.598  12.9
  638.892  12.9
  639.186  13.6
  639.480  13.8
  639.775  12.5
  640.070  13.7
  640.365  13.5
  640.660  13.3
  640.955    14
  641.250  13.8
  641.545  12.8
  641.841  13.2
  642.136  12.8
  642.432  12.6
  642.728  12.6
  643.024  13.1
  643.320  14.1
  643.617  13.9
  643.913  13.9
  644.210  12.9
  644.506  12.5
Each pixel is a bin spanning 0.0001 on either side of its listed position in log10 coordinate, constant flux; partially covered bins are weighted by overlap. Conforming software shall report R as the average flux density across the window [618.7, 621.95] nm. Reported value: 13.2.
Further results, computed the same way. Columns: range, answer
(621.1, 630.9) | 13.2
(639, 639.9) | 13.3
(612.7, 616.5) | 12.3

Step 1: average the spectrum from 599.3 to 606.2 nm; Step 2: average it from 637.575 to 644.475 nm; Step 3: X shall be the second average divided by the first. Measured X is 1.14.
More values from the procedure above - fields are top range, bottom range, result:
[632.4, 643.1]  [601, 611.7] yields 1.16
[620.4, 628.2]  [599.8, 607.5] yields 1.16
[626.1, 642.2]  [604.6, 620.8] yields 1.13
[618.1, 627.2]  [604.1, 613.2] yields 1.15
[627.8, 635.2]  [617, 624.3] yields 1.02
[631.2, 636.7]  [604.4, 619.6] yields 1.12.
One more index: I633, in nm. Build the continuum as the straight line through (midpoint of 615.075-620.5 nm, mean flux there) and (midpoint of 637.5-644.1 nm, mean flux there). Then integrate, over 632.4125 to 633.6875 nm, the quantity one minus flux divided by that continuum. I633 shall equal 0.066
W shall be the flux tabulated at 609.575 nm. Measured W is 11.7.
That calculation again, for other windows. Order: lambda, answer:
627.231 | 13.4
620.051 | 14.9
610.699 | 10.9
